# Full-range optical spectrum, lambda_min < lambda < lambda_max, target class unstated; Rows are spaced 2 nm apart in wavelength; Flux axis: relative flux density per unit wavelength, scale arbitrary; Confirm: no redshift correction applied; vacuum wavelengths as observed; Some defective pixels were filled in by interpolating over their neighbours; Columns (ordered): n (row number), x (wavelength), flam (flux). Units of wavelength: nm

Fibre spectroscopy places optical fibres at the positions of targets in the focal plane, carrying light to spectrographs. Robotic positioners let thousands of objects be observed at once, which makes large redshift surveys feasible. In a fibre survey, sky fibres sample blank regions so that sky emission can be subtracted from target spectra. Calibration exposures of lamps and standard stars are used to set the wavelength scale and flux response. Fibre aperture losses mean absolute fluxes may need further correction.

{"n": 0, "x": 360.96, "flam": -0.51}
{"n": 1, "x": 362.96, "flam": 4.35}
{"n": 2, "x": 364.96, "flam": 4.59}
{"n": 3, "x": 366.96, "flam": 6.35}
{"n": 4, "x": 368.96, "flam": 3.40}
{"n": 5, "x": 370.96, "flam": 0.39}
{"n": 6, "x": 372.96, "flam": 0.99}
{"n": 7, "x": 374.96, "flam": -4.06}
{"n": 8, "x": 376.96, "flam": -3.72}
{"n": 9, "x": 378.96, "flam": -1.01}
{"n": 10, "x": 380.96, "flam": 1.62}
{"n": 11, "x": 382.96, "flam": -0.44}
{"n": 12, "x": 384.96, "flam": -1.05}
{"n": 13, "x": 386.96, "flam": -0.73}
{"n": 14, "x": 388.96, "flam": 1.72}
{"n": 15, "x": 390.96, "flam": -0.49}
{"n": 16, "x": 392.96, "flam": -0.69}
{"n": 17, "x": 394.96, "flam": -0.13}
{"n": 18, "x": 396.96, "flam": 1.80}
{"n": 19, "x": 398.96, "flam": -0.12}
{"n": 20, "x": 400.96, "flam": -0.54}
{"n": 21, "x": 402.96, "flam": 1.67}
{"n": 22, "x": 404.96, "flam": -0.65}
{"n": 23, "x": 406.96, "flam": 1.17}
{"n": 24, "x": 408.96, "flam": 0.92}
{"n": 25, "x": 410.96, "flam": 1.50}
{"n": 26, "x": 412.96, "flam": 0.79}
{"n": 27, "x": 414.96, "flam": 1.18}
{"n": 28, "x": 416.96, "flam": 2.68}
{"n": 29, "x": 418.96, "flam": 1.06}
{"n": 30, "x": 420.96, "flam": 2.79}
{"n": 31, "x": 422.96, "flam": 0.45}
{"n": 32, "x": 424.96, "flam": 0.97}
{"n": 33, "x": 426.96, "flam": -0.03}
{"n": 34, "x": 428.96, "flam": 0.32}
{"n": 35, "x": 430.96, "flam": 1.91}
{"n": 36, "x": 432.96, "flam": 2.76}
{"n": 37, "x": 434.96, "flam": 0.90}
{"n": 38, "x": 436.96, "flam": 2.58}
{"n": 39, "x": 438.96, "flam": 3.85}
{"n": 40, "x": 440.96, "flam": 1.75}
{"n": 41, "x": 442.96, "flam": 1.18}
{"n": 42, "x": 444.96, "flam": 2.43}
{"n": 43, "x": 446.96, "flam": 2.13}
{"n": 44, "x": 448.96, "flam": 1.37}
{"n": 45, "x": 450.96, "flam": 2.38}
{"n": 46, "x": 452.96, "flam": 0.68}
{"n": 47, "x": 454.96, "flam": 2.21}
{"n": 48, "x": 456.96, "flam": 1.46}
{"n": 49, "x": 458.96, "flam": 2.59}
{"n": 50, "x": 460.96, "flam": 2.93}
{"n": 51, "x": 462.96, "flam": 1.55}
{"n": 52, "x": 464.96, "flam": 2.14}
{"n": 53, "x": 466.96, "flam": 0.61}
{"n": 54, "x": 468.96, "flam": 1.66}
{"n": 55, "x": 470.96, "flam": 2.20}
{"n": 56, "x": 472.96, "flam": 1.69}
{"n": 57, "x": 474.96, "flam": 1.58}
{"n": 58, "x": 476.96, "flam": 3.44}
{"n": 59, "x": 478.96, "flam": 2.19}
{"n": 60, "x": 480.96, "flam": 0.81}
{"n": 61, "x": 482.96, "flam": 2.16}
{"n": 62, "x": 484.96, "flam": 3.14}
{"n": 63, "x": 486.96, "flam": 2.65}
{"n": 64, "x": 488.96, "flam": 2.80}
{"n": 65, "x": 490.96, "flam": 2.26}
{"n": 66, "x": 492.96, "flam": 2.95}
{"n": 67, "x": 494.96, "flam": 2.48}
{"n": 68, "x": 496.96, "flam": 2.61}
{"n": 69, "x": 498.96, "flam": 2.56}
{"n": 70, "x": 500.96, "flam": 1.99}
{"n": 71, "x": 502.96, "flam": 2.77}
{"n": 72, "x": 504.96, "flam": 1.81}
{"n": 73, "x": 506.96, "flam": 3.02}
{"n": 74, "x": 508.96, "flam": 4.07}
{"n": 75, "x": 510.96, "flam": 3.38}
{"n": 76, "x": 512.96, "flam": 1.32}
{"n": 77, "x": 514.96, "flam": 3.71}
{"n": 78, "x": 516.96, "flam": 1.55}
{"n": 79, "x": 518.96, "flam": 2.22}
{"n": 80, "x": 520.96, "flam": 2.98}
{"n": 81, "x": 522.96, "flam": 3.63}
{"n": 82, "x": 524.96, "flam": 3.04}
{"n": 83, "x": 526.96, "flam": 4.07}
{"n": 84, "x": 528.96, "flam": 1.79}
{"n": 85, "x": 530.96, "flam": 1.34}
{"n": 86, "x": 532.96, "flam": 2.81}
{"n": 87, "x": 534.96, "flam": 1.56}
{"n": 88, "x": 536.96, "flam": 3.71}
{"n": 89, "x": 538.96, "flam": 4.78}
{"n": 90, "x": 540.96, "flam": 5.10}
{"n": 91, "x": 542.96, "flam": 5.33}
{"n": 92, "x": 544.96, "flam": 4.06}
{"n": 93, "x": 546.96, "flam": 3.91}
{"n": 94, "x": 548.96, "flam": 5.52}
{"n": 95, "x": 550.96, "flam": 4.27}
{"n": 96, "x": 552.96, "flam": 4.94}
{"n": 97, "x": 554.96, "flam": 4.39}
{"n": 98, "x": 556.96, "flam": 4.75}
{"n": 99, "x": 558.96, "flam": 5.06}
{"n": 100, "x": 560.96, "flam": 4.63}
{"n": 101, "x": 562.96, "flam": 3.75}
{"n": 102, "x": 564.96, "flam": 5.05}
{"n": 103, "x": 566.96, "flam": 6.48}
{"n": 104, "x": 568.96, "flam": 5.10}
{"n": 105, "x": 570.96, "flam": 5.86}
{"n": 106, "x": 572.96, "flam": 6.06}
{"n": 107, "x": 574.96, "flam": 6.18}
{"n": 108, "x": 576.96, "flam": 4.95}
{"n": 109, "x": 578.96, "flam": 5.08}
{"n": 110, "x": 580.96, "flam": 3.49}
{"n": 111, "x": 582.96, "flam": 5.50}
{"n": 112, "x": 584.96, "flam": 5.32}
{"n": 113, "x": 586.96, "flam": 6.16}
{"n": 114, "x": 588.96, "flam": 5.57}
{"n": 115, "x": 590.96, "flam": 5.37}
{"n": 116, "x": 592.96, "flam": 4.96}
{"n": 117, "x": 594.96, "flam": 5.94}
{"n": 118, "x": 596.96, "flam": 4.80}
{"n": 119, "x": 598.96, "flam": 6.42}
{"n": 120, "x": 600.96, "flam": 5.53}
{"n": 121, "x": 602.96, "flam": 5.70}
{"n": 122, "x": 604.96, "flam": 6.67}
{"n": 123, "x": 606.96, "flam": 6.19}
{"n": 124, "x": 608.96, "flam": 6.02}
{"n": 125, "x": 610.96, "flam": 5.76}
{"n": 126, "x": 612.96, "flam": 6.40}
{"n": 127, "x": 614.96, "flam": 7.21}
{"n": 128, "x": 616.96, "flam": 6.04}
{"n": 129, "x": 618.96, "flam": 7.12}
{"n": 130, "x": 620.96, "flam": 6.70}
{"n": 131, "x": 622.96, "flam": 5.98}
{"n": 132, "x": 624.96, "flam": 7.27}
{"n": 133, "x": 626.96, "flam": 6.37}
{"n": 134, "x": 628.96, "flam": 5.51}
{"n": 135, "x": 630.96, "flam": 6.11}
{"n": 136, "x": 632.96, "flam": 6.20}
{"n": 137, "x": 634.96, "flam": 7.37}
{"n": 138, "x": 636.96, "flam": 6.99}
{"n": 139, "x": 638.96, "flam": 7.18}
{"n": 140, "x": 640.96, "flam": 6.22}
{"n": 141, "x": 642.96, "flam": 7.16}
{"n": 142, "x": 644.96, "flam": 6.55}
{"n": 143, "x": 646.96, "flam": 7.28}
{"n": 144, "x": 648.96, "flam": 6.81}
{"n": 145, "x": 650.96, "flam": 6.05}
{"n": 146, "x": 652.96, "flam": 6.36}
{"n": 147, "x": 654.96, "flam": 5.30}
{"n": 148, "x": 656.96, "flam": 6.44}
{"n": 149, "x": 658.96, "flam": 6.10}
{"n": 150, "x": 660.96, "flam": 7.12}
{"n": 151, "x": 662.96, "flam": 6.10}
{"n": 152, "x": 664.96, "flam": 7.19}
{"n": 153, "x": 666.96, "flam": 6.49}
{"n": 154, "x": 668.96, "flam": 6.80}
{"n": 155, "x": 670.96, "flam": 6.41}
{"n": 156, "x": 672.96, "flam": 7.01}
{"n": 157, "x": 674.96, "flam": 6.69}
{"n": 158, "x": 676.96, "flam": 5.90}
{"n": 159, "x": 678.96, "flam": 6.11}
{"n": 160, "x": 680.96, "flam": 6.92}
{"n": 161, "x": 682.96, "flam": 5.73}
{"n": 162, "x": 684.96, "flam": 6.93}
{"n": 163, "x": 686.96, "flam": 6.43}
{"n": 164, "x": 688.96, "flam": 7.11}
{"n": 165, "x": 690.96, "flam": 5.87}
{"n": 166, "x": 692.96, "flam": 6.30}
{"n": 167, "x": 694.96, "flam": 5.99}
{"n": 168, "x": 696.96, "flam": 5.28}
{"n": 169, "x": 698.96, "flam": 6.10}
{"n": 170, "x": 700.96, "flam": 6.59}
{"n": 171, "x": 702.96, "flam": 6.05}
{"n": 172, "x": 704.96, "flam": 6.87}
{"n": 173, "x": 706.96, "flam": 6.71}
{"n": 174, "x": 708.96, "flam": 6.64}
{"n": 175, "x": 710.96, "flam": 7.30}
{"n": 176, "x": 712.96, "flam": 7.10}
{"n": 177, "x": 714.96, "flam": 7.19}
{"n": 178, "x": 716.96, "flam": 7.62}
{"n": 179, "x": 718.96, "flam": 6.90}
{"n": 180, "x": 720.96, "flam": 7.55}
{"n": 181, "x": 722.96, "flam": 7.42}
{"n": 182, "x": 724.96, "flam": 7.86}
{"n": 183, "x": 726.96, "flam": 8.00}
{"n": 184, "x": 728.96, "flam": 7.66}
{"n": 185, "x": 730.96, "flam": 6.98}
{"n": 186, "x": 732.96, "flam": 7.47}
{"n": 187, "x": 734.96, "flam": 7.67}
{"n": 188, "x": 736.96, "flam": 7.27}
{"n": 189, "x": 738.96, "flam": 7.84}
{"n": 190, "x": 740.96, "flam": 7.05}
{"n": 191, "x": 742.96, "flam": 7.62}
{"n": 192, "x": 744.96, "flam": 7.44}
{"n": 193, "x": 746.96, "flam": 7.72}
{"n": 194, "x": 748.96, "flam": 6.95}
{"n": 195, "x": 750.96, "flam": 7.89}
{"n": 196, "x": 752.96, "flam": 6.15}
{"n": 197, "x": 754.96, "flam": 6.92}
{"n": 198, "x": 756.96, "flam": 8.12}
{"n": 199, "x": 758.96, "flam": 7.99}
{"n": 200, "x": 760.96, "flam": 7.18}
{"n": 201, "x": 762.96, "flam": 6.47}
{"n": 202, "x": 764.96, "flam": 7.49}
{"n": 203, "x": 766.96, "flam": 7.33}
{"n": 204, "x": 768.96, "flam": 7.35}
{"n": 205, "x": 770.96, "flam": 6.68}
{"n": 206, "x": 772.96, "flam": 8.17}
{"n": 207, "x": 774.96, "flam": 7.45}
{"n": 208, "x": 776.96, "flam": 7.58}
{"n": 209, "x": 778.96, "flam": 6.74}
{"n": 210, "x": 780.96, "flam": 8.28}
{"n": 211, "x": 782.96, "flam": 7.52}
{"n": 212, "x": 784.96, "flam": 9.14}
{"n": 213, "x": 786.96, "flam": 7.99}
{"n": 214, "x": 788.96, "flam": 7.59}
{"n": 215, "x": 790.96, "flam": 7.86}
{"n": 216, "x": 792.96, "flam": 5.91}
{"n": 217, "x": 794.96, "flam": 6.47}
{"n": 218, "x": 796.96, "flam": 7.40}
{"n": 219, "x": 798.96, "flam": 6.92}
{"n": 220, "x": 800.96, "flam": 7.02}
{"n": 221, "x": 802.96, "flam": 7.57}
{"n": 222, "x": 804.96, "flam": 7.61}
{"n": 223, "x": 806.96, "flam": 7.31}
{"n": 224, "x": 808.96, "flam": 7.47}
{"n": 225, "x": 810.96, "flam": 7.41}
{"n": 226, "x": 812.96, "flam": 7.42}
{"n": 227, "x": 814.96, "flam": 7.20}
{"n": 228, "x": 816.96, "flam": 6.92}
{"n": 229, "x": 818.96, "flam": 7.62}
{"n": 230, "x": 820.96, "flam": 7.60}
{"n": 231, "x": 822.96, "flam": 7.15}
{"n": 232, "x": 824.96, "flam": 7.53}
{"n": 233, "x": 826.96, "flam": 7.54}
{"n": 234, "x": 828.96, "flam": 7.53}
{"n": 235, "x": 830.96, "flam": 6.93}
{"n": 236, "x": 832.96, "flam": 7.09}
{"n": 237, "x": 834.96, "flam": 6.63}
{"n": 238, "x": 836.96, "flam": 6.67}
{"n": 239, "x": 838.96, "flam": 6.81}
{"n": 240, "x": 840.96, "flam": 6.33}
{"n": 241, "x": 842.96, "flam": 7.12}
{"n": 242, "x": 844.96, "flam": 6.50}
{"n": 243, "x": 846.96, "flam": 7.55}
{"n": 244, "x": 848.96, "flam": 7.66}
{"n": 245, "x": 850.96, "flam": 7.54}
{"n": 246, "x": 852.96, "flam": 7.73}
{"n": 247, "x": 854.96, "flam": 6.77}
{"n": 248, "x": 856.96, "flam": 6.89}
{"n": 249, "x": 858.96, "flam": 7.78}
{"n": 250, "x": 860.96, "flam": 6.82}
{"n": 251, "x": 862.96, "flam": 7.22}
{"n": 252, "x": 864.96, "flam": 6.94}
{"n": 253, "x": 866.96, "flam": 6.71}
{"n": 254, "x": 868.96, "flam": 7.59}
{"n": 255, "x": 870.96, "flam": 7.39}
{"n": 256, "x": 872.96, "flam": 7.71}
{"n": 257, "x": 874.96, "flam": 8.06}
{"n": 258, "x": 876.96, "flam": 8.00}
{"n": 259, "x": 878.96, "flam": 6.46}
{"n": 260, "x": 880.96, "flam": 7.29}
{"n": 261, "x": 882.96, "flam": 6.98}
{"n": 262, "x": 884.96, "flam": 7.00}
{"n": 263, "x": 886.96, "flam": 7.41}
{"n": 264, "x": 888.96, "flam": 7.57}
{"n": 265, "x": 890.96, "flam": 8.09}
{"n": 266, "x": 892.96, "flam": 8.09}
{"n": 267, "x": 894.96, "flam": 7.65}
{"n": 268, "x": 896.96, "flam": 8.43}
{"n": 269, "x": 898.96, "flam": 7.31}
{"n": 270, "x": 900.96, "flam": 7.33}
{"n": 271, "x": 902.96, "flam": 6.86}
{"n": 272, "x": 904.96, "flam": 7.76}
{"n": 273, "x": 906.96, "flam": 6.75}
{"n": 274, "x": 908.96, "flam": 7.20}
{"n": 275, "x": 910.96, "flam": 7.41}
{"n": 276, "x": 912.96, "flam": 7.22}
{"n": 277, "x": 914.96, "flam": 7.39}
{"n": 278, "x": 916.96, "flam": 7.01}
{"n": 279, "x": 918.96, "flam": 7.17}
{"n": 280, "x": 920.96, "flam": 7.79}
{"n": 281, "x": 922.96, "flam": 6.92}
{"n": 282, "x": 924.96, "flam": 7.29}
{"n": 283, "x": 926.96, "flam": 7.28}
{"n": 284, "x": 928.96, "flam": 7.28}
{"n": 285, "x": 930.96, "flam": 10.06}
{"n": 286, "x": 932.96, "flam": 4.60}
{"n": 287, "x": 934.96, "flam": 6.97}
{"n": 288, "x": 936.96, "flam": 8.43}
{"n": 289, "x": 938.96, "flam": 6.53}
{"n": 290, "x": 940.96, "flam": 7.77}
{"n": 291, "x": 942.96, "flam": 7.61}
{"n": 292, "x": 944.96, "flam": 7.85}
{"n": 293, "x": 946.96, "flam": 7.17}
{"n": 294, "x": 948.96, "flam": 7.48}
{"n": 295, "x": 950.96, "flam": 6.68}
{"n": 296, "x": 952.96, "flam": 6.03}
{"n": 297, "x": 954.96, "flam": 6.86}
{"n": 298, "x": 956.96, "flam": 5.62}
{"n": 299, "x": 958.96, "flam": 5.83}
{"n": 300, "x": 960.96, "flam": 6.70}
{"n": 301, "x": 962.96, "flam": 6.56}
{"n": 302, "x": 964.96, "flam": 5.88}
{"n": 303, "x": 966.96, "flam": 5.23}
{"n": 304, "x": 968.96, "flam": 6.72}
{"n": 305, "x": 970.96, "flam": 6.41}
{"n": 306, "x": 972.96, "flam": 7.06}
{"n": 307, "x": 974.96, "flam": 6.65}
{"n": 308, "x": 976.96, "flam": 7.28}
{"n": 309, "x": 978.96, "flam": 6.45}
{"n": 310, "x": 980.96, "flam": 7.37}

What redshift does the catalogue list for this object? 0.347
